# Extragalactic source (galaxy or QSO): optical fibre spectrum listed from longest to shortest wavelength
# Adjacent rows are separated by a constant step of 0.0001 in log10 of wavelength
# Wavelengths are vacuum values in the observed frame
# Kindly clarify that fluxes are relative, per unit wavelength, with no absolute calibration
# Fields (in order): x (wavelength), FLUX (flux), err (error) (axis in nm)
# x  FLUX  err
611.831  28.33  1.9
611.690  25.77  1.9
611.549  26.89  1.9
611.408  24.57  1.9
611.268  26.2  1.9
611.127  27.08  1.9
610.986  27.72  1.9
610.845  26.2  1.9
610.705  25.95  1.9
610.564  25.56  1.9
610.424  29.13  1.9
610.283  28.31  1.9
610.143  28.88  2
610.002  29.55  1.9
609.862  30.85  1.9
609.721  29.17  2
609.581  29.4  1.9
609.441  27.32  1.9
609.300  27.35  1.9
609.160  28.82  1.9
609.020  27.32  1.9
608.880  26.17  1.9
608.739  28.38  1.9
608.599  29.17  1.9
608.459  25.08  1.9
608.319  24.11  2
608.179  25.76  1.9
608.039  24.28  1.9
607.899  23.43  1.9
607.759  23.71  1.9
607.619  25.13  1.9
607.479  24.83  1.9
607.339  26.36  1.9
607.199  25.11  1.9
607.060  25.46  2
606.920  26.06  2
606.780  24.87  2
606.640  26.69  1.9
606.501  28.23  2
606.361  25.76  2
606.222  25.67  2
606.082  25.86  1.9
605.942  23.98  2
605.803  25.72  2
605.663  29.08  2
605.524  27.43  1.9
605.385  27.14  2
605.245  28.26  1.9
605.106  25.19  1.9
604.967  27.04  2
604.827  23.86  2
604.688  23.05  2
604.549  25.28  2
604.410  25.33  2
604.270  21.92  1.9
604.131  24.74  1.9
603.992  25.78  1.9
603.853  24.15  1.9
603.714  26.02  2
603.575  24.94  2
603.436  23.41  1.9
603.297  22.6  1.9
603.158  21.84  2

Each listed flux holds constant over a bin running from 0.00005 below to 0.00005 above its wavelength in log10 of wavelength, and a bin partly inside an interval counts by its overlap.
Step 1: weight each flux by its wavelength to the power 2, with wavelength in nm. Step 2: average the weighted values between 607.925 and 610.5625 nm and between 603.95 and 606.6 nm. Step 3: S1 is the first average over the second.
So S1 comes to 1.1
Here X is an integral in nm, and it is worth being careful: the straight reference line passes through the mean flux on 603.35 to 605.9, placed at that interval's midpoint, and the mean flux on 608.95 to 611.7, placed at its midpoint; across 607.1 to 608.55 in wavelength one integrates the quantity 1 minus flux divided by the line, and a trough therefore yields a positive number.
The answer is 0.10 nm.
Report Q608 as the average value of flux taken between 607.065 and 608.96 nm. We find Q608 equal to 25.5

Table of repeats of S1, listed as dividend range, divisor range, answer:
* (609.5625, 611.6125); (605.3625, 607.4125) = 1.07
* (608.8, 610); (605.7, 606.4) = 1.12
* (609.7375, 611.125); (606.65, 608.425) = 1.13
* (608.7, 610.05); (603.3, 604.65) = 1.18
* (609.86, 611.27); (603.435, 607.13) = 1.10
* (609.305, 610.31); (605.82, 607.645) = 1.14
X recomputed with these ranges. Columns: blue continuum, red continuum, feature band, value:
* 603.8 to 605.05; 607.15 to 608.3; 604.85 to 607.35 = -0.16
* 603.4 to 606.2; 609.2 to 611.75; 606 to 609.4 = 0.07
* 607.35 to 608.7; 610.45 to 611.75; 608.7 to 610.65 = -0.19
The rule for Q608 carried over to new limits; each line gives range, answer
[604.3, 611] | 26.5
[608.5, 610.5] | 28.5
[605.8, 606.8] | 25.9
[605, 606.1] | 26.6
